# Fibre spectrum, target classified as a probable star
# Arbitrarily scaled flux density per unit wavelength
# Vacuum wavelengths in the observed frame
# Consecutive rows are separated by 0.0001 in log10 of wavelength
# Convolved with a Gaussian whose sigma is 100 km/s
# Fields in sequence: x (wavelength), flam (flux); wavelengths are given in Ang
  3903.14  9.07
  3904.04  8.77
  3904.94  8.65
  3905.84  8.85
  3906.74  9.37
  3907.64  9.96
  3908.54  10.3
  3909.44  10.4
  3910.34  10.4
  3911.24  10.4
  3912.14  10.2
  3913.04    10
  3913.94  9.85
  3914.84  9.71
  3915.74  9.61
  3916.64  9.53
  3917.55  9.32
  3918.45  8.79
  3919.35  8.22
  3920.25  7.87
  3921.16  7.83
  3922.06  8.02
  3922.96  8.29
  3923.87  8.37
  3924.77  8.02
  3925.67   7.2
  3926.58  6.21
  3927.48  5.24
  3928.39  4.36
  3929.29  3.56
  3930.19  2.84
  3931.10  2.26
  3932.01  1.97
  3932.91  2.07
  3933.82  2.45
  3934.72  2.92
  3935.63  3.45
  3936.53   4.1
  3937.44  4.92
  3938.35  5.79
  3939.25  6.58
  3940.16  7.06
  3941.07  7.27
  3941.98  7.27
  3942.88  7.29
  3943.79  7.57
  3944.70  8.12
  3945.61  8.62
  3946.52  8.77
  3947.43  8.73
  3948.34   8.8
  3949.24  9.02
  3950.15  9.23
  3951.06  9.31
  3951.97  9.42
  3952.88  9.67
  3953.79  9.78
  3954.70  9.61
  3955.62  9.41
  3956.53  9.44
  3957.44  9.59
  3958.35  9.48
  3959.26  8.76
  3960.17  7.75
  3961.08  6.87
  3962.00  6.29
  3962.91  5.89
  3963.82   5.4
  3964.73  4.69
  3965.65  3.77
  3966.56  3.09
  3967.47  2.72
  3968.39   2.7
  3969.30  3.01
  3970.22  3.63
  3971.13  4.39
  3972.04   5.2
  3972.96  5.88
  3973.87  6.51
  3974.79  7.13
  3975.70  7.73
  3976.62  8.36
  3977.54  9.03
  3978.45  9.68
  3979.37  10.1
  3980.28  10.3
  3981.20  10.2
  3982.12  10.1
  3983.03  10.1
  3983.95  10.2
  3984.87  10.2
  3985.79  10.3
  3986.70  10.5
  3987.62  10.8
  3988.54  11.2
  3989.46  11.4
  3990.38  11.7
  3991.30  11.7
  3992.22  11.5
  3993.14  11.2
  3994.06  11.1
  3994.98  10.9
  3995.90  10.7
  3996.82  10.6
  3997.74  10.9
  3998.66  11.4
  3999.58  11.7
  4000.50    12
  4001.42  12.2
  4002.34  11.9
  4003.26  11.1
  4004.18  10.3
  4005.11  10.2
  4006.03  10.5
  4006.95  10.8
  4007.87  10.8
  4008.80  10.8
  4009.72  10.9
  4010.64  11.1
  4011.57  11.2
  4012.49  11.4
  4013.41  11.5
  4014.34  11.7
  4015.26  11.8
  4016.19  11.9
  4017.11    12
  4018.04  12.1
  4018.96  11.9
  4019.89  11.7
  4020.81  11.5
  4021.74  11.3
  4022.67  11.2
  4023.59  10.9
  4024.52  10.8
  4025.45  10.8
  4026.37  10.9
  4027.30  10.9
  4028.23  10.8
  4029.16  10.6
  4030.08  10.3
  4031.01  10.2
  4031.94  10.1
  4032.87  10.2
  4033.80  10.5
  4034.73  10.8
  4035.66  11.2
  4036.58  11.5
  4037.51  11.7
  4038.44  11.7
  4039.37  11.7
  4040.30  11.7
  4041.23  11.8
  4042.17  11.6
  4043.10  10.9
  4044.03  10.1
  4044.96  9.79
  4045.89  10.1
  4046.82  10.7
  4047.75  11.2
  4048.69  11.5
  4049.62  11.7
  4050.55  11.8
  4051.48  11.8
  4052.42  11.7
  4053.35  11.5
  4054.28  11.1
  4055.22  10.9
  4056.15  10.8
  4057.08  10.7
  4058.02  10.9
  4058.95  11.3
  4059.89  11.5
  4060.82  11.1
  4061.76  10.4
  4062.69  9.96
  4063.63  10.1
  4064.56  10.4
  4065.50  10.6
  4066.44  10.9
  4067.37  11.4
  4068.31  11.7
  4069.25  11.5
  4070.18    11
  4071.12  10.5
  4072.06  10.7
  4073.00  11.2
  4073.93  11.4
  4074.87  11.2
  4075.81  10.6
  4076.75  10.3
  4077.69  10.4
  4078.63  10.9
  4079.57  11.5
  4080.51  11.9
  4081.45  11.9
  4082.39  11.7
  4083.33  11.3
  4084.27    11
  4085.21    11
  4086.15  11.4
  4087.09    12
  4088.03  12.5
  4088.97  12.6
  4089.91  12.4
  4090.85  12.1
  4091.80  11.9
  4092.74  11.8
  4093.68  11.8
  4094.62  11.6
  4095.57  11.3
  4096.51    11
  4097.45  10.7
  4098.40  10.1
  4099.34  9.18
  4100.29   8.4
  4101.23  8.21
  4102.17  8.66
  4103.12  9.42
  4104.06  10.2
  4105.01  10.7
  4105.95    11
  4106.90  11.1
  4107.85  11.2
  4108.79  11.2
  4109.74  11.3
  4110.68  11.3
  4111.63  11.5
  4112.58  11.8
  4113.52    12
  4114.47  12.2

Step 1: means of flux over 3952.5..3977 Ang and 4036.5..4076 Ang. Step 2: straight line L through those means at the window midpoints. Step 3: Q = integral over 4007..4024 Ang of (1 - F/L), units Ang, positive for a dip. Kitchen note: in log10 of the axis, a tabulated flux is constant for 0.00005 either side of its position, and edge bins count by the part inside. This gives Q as -4.4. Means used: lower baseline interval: 6.53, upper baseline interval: 11.1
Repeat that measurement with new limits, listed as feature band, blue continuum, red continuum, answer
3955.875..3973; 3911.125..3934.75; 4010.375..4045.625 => 5.5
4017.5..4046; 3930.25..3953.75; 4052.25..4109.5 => -5.0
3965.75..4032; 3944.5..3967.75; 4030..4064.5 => -4.0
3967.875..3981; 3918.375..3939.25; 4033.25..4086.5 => 1.2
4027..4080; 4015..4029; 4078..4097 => 2.5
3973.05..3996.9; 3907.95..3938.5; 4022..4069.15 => -2.8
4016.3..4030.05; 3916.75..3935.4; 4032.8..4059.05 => -1.5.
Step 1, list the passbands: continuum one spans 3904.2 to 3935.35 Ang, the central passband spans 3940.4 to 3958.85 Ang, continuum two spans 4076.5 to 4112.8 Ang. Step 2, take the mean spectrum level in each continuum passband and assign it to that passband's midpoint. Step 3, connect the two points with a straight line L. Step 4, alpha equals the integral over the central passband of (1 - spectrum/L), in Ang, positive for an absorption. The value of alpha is -1.7 Ang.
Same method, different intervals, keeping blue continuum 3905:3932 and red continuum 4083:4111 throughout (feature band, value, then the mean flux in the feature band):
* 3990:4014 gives -4.6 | 11.2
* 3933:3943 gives 3.8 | 5.19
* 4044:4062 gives -1.5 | 11.1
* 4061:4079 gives -0.5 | 10.8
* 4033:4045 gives -1.4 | 11.2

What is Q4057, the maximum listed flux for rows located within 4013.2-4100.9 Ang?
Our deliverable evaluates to 12.6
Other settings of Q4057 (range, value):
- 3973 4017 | 12.2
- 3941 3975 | 9.78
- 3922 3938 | 8.37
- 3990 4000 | 11.7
